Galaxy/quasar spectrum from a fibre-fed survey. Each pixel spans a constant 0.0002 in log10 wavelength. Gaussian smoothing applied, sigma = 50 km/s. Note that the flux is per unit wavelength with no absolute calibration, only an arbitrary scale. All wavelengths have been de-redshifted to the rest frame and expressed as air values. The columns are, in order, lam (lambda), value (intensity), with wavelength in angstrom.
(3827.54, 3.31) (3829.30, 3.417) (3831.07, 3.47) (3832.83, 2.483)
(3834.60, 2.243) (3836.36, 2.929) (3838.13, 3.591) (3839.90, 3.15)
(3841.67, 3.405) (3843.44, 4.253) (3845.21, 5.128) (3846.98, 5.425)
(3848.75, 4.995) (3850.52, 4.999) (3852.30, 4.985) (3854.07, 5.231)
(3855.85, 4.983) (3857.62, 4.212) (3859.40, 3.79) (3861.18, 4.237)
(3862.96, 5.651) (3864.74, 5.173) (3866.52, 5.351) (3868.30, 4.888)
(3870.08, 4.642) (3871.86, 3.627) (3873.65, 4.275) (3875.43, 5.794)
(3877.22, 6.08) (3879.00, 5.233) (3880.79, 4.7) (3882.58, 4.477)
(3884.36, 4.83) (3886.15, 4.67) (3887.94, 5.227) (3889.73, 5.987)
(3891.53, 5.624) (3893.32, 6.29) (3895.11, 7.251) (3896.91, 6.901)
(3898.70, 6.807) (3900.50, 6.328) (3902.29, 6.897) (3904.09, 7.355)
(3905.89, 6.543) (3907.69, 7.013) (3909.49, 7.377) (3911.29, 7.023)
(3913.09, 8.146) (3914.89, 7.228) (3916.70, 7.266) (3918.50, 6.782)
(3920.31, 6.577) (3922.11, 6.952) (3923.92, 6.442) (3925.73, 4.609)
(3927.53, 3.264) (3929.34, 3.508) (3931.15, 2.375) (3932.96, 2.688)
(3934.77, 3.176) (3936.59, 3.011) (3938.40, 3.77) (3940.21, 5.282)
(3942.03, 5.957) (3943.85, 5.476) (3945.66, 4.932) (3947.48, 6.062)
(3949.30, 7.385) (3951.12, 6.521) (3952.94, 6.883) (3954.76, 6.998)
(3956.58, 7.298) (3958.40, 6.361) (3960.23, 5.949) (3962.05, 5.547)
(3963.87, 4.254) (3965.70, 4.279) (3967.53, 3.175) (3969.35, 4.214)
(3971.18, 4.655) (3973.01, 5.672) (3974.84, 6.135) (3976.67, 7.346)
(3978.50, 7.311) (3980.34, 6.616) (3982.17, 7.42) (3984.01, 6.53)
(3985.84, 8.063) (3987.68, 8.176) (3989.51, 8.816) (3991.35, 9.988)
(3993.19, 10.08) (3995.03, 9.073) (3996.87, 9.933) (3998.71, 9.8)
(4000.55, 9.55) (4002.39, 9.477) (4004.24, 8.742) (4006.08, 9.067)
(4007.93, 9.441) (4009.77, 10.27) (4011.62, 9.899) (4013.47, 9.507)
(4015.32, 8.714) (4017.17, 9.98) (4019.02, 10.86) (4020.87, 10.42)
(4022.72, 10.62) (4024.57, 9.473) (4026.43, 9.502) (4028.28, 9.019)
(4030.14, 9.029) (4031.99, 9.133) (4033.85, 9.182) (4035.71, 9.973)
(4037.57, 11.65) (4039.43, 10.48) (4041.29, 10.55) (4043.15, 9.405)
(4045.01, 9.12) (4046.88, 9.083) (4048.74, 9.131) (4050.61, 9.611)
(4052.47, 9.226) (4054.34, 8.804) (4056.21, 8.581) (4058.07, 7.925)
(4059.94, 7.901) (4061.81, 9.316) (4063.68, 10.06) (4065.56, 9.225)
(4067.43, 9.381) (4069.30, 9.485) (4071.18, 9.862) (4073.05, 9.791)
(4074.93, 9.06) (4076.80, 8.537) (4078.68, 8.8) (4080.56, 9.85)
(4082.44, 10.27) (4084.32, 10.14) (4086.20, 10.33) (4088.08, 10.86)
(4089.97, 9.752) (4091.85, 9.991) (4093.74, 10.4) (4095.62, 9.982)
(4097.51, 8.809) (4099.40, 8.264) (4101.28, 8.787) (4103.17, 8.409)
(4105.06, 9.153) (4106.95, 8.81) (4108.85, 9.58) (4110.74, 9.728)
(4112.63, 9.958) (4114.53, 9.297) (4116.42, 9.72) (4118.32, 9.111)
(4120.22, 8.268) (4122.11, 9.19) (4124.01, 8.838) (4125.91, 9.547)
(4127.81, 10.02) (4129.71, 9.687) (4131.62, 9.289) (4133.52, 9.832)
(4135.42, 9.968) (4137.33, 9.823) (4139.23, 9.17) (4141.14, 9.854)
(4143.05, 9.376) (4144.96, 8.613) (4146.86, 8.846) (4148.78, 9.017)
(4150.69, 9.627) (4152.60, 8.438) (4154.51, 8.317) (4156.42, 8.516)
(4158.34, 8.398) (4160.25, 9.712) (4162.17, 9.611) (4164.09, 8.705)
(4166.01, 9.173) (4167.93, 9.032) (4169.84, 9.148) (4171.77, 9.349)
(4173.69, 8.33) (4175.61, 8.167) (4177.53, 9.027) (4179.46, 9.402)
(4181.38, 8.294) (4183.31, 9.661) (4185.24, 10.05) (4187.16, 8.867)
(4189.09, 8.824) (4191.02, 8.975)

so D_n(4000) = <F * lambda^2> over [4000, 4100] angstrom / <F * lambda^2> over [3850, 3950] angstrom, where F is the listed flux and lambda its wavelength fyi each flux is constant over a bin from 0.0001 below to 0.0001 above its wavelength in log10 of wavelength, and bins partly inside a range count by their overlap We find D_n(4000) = 1.9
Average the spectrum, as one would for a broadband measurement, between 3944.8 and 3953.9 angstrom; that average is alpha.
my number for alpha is 6.37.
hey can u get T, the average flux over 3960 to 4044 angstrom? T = 8.44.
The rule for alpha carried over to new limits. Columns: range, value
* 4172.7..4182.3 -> 8.65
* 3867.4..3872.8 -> 4.39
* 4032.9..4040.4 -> 10.3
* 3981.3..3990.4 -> 7.8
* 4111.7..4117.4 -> 9.65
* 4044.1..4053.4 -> 9.23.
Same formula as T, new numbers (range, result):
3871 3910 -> 5.87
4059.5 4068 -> 9.24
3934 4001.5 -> 6.55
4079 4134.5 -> 9.5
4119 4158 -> 9.2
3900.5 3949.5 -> 5.65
